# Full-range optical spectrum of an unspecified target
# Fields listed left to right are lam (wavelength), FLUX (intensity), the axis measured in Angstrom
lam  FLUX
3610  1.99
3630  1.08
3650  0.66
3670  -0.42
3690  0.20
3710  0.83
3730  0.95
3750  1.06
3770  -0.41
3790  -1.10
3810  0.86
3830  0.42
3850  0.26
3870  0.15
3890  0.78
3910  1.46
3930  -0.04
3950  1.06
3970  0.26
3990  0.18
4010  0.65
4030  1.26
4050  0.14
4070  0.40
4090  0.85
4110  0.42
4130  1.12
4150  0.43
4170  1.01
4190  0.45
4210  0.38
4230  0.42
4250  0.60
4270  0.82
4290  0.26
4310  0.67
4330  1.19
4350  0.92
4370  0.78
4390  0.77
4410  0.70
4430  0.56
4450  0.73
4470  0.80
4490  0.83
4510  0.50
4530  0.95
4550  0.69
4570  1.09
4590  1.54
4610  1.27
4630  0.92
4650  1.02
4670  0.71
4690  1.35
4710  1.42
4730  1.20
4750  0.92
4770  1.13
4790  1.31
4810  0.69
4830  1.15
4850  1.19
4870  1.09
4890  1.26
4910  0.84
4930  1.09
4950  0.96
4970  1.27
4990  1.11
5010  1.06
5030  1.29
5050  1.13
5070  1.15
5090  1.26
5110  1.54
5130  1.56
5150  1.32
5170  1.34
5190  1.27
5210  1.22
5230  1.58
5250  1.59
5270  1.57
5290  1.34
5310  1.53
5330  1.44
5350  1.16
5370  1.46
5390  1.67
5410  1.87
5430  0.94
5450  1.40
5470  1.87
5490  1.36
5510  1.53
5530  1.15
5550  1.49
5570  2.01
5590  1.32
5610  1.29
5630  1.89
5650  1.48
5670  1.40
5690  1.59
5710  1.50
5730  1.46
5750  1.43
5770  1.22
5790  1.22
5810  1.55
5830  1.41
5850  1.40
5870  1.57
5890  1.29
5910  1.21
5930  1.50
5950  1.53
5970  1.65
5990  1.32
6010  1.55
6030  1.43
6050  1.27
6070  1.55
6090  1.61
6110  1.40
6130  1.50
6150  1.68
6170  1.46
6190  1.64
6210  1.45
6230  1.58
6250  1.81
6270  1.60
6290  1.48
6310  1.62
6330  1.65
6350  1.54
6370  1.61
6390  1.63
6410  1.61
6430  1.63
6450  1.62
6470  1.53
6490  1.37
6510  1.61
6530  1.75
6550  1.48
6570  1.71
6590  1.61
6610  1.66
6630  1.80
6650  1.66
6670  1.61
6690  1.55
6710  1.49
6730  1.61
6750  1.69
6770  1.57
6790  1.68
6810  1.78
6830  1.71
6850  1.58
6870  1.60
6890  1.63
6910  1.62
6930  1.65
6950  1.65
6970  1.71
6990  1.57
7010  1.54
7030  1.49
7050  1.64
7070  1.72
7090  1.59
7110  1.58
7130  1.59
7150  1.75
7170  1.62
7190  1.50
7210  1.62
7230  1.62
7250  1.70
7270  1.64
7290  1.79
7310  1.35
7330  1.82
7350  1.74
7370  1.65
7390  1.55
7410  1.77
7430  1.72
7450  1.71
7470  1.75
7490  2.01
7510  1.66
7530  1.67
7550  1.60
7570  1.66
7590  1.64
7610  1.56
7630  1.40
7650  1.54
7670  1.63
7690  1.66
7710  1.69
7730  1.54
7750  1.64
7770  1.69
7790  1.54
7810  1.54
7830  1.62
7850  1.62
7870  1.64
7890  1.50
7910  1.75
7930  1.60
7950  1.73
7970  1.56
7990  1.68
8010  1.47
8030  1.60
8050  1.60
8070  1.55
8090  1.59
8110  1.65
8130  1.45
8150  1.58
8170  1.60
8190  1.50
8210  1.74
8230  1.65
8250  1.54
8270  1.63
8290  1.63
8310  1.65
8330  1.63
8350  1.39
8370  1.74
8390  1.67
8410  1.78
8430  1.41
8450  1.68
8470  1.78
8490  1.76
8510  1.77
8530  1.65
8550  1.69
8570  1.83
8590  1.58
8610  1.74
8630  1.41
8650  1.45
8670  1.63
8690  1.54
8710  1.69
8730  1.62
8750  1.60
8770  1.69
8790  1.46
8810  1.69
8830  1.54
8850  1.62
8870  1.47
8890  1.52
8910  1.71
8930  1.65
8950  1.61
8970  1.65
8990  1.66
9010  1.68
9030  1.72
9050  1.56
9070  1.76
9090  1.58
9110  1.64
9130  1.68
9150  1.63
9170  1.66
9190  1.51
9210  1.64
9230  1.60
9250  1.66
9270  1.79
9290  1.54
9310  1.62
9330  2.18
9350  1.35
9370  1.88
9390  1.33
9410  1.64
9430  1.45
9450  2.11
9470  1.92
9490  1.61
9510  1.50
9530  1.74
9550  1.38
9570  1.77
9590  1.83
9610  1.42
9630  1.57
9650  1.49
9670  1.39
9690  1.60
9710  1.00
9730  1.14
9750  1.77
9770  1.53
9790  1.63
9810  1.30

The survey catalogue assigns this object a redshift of 0.137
